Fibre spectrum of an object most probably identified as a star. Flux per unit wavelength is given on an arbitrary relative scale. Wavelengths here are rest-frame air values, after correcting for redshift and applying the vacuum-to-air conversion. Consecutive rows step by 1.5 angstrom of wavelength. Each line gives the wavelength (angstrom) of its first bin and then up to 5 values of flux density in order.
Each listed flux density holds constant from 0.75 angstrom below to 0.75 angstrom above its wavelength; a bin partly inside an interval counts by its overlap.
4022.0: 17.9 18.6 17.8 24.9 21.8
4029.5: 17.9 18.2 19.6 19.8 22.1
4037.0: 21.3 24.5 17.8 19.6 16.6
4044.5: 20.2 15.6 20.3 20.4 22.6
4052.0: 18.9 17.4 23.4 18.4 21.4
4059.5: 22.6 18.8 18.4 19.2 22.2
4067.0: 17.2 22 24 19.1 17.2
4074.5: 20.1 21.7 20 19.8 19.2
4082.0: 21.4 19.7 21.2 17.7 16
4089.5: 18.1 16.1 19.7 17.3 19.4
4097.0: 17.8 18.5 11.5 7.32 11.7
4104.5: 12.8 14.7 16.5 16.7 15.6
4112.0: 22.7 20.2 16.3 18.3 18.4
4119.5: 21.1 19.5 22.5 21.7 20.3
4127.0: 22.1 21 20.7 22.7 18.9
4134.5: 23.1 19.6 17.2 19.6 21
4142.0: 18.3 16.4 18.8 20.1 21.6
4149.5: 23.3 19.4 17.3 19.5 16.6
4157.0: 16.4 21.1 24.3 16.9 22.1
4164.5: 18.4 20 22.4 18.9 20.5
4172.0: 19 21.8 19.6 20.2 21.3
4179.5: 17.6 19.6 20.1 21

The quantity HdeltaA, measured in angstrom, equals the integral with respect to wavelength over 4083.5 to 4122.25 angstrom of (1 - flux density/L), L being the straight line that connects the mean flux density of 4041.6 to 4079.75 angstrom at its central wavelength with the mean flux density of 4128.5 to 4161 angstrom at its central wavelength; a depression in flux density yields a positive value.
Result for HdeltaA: 5.3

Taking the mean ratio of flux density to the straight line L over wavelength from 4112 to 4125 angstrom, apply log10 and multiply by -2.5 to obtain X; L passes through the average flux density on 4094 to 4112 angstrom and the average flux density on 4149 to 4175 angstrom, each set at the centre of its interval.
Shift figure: -0.21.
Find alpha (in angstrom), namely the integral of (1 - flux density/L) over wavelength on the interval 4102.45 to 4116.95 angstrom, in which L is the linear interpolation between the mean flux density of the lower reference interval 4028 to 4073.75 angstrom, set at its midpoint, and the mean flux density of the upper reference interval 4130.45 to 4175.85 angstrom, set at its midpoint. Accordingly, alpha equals 2.4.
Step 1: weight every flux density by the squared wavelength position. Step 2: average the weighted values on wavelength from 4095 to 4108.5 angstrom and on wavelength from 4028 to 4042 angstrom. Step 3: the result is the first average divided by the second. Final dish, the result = 0.74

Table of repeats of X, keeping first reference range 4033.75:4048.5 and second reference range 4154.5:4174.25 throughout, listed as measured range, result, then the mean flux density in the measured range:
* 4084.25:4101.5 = 0.159 mag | 17.1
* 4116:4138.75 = -0.034 mag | 20.5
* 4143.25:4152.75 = 0.001 mag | 19.8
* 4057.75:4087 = -0.018 mag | 20.1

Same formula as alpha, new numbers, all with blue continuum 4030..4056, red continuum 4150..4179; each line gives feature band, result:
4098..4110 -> 3.7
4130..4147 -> 0.1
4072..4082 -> 0.0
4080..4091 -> 0.6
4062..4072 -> -0.3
